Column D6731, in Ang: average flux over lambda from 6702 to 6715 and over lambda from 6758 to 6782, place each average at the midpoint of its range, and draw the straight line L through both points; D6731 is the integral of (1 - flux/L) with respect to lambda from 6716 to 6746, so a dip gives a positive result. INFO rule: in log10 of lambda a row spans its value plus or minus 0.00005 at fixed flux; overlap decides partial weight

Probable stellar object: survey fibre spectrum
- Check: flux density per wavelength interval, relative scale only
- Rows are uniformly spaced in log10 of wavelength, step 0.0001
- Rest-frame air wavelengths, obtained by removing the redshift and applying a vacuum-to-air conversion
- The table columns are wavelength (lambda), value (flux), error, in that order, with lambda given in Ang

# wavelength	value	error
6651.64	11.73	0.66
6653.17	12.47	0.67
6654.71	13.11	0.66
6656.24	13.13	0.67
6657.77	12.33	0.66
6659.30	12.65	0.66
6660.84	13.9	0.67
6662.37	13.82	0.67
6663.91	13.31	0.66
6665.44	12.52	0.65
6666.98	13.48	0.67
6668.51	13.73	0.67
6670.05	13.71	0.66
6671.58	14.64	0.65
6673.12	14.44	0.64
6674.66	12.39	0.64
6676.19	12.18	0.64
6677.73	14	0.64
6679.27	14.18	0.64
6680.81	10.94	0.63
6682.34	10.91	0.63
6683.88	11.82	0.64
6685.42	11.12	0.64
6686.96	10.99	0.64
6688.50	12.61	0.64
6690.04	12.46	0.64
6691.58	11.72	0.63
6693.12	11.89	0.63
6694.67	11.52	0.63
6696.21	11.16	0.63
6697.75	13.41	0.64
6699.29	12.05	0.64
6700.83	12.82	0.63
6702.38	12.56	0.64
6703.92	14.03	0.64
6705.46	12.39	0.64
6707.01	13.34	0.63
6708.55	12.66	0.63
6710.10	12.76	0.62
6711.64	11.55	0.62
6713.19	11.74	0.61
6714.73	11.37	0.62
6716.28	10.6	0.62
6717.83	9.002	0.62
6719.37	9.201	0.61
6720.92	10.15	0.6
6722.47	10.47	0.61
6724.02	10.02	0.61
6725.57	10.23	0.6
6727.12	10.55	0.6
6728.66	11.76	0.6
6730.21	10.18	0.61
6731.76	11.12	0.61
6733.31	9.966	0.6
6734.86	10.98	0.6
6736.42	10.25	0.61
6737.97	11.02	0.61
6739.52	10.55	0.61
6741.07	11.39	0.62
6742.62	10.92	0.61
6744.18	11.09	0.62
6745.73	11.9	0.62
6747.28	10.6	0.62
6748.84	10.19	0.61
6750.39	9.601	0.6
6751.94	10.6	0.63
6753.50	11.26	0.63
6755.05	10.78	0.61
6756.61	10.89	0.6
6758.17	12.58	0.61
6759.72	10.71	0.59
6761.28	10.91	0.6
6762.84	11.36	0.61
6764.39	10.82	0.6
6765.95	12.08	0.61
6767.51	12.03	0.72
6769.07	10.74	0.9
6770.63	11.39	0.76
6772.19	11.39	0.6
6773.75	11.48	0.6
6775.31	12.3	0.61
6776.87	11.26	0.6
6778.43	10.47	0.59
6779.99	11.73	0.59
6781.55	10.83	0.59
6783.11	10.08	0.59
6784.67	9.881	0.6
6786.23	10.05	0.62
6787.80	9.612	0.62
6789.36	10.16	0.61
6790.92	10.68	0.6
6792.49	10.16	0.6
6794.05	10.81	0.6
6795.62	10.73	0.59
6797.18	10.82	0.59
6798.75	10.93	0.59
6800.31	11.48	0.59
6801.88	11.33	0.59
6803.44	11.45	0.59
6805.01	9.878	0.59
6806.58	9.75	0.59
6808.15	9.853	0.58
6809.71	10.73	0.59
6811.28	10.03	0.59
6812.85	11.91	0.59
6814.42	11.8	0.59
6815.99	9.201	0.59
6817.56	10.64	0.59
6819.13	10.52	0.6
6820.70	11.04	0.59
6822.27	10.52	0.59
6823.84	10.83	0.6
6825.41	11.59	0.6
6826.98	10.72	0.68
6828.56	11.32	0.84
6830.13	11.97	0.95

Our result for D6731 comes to 3.8 Ang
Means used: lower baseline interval 12.5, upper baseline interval 11.4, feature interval 10.5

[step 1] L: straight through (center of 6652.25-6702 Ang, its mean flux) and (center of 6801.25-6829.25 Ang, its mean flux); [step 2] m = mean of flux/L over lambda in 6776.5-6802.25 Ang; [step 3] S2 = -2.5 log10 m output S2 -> 0.05 mag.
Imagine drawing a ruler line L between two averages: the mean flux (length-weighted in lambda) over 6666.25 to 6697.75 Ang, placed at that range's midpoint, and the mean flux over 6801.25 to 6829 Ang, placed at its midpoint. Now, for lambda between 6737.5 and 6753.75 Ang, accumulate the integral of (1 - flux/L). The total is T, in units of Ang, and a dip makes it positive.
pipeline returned 1.18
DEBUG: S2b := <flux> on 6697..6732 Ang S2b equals 11.5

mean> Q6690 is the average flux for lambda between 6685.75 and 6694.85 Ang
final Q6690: 11.8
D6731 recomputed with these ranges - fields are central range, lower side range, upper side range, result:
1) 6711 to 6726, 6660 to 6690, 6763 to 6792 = 2.0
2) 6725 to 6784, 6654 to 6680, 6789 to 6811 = 2.8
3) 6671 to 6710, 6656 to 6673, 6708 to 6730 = -1.0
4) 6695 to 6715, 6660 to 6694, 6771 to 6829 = -0.3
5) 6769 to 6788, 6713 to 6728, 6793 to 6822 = -0.6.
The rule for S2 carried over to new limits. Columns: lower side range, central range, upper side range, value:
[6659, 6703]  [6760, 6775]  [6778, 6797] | -0.05 mag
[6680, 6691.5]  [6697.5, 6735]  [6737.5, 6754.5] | -0.02 mag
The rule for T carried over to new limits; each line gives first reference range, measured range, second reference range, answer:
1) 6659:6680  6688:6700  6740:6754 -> 0.5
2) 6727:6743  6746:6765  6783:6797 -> -0.5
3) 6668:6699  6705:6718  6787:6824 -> 0.2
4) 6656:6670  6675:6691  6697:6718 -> 0.8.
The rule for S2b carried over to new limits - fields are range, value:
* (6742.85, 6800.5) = 10.9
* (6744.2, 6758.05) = 10.8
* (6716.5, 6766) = 10.7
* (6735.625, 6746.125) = 11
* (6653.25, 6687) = 12.9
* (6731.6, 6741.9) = 10.7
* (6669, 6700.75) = 12.4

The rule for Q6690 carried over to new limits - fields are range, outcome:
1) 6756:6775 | 11.4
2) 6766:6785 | 11.2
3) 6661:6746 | 11.9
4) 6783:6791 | 10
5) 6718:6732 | 10.3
